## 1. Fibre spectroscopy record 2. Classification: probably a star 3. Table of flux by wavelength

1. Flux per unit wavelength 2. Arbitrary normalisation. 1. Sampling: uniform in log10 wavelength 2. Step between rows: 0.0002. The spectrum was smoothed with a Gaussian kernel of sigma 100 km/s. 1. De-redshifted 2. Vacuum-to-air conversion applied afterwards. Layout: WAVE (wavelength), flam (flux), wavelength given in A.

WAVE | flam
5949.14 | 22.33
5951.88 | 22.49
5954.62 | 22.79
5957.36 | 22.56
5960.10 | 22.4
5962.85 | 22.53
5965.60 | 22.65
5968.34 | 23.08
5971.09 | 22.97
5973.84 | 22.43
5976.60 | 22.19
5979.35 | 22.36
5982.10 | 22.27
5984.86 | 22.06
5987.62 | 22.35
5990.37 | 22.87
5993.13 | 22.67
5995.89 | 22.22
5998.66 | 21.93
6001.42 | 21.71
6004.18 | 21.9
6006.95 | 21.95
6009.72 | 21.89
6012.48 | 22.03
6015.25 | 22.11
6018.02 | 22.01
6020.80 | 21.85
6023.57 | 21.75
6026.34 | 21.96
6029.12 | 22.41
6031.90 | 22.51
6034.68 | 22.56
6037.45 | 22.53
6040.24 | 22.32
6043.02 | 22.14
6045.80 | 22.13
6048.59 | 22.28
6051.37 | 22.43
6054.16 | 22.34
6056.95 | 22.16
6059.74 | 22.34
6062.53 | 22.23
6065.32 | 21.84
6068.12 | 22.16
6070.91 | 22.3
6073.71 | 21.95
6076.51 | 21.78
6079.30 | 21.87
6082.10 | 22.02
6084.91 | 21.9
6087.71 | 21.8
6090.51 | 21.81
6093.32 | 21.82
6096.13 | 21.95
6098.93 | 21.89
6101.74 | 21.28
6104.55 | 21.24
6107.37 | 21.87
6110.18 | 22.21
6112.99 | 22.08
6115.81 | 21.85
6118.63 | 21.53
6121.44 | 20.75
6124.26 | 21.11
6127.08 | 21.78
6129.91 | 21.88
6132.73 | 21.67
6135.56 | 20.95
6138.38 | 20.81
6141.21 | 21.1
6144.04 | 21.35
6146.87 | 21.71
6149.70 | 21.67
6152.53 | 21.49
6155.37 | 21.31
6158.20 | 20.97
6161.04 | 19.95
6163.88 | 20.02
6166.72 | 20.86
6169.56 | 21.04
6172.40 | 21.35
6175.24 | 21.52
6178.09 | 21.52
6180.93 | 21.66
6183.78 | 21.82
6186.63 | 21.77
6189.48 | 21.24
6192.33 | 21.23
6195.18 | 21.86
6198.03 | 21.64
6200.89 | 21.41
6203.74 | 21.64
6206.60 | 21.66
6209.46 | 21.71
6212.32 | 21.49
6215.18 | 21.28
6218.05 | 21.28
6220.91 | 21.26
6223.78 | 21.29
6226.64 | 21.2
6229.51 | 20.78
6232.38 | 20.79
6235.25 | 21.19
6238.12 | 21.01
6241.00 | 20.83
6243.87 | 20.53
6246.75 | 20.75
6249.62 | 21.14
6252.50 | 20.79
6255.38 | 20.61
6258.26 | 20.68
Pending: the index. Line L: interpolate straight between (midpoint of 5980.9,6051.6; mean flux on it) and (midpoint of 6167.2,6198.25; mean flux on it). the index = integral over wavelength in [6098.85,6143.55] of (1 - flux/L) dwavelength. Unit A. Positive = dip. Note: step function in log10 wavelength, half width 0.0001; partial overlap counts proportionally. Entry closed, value 0.5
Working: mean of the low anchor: 22.2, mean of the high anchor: 21.5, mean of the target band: 21.5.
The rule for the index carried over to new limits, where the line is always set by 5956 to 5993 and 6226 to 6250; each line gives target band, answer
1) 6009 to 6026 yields 0.2 A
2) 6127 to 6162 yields 0.3 A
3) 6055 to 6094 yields -0.2 A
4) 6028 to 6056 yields -0.3 A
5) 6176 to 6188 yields -0.2 A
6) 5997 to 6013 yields 0.3 A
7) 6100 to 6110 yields 0.1 A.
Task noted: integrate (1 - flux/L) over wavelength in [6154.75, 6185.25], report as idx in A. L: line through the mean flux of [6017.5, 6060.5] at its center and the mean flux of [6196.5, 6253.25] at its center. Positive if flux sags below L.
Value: 0.6 A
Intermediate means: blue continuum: 22.2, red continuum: 21.2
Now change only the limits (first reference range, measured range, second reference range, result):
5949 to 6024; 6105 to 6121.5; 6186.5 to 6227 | 0.04 A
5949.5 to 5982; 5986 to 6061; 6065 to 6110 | 0.10 A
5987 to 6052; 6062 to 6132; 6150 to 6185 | -0.49 A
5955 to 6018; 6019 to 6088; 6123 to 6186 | -0.78 A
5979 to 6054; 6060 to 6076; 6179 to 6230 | -0.07 A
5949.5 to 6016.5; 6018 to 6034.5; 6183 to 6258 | 0.02 A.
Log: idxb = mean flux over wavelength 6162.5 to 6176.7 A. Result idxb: 21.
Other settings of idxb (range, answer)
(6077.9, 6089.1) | 21.9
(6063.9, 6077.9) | 22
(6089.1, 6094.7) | 21.8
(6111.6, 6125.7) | 21.5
